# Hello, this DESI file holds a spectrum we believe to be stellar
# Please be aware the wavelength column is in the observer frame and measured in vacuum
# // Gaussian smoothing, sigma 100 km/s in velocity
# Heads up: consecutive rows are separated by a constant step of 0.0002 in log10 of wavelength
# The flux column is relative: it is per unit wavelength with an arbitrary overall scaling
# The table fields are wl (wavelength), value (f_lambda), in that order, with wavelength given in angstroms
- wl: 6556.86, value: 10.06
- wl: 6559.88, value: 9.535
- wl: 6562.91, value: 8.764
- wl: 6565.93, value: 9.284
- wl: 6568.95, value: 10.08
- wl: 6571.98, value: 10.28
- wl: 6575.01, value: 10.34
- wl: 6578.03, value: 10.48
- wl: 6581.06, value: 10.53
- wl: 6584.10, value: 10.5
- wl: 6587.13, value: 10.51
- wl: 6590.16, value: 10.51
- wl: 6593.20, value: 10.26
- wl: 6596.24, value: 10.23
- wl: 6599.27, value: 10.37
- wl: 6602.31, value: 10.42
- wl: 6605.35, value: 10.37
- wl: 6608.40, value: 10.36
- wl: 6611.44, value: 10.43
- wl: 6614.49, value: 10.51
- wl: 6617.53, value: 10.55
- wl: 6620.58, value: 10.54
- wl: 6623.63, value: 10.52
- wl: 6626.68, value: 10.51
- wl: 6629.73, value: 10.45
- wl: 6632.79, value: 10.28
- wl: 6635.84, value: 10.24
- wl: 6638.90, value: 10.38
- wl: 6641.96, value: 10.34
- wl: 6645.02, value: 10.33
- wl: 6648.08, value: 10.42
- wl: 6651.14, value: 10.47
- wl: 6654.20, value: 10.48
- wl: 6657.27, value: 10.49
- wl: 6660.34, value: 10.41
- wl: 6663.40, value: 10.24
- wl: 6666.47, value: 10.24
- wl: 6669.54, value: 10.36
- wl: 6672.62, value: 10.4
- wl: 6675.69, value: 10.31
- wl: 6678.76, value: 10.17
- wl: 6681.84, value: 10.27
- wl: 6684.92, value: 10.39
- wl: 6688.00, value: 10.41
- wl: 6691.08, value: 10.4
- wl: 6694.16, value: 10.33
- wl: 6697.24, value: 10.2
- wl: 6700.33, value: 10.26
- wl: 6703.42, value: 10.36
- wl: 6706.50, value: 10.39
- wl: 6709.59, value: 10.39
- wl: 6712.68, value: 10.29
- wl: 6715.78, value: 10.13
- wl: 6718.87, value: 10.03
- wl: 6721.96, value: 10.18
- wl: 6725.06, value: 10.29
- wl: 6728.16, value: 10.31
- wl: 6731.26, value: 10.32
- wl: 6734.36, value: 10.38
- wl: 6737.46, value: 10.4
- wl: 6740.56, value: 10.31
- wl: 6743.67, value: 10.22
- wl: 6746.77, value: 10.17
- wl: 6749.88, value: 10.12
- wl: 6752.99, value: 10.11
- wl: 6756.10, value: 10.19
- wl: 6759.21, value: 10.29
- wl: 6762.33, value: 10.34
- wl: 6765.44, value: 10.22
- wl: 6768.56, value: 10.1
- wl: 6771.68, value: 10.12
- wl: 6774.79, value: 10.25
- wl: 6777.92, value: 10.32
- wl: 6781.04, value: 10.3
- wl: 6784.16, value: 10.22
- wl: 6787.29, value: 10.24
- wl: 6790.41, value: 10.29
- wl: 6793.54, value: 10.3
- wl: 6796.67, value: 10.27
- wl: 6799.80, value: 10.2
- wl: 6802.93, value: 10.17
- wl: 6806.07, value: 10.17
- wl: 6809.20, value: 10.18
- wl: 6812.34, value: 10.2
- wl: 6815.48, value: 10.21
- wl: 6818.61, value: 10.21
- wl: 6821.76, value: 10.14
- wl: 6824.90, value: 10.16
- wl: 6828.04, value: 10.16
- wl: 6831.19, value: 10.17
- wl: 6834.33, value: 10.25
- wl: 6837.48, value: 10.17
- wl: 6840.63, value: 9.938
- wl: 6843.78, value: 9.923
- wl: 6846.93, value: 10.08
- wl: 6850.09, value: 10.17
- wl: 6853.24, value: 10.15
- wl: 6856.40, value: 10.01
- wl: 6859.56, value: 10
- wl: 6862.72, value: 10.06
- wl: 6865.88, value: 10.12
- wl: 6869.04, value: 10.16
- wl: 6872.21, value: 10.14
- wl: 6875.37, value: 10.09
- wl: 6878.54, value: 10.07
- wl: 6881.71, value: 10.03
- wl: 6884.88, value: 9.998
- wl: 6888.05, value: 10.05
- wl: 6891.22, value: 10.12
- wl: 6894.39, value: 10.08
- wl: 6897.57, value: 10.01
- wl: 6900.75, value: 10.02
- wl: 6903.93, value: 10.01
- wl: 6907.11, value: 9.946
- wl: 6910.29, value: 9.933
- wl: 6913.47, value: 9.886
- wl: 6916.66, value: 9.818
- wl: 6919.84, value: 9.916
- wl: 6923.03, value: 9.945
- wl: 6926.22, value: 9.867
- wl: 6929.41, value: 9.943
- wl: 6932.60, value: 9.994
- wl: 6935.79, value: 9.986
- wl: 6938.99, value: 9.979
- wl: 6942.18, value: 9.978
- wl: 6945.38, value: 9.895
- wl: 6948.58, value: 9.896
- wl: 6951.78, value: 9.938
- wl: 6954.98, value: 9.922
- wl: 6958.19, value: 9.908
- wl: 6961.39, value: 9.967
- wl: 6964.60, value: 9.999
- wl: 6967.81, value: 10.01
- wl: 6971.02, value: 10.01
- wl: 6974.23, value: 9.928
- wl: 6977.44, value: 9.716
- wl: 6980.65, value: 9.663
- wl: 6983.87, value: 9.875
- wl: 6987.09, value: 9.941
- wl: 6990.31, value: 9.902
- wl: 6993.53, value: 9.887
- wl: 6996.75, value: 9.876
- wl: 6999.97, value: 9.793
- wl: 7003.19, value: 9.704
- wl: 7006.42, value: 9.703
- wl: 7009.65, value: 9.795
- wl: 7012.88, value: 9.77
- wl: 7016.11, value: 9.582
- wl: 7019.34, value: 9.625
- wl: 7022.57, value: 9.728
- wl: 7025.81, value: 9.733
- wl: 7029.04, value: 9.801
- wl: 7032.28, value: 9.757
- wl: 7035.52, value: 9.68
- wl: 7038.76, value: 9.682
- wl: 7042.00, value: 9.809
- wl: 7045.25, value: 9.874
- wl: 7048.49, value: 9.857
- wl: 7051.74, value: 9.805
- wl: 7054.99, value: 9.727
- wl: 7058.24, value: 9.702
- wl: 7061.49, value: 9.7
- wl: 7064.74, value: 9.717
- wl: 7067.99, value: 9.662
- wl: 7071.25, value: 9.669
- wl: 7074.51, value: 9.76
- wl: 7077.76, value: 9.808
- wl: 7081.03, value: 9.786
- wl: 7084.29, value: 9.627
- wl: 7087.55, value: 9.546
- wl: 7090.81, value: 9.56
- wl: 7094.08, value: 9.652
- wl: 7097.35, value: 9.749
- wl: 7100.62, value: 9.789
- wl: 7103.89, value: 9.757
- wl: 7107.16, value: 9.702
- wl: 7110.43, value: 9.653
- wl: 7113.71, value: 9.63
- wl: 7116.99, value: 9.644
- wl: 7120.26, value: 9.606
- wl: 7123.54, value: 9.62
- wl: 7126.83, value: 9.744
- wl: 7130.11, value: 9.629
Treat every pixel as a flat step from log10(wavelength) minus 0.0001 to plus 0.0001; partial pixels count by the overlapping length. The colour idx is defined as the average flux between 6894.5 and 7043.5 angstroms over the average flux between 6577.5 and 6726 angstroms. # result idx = 0.95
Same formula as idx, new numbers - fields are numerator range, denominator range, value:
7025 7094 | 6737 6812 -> 0.95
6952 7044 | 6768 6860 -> 0.96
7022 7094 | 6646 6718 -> 0.94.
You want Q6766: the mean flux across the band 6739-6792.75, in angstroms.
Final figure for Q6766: 10.2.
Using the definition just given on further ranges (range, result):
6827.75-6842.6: 10.1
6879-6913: 10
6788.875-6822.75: 10.2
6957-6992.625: 9.9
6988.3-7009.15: 9.81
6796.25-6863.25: 10.1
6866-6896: 10.1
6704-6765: 10.3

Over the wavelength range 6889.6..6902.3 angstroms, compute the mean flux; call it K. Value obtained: 10.1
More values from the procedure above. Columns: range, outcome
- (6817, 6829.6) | 10.2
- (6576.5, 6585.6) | 10.5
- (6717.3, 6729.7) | 10.2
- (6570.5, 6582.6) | 10.4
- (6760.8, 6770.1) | 10.2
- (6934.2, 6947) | 9.96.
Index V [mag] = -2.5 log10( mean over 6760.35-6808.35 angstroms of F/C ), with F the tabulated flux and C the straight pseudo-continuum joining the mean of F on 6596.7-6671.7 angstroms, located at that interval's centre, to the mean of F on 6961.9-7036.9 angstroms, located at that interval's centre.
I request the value -0.008 mag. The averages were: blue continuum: 10.4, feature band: 10.2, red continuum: 9.81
